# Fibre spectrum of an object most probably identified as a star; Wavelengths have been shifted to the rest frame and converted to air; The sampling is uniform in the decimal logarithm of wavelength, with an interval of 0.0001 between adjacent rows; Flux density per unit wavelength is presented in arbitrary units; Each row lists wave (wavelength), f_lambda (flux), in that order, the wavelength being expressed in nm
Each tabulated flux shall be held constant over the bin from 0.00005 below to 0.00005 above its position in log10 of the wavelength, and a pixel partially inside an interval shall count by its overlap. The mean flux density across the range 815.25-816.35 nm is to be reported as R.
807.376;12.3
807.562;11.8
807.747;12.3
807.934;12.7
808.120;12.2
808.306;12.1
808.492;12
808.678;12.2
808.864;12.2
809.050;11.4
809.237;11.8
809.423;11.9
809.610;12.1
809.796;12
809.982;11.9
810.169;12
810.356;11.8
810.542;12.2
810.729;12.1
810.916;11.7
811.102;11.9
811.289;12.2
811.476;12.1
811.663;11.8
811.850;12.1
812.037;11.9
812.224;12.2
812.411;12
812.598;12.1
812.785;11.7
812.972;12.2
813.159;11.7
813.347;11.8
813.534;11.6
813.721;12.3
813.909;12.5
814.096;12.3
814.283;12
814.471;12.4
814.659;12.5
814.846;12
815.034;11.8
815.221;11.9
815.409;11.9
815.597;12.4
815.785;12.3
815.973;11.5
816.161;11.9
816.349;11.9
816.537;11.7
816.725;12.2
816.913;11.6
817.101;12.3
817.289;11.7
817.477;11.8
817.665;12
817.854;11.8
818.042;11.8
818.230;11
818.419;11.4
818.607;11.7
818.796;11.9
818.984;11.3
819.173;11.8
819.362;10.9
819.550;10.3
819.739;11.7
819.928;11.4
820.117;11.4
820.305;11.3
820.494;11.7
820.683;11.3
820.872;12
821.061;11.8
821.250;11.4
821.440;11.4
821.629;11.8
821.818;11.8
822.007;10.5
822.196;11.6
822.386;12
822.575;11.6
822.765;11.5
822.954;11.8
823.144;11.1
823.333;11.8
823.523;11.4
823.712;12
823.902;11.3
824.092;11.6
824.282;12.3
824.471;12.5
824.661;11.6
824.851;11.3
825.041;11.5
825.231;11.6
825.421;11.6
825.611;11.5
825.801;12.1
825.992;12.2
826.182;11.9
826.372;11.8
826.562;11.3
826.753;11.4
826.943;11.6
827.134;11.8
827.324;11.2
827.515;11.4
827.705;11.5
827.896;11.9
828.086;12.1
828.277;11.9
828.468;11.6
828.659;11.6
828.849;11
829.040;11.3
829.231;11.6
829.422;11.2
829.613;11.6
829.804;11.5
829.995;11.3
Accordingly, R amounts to 12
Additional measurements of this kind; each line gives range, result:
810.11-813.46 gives 12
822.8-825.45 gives 11.7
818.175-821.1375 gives 11.4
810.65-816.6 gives 12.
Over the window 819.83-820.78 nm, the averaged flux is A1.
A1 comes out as 11.4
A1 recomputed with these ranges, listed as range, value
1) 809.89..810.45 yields 11.9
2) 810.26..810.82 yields 12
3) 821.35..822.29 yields 11.4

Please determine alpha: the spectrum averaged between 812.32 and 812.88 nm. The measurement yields 11.9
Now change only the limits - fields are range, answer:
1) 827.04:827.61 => 11.5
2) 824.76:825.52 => 11.5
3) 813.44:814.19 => 12.2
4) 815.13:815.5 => 11.9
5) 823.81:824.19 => 11.4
